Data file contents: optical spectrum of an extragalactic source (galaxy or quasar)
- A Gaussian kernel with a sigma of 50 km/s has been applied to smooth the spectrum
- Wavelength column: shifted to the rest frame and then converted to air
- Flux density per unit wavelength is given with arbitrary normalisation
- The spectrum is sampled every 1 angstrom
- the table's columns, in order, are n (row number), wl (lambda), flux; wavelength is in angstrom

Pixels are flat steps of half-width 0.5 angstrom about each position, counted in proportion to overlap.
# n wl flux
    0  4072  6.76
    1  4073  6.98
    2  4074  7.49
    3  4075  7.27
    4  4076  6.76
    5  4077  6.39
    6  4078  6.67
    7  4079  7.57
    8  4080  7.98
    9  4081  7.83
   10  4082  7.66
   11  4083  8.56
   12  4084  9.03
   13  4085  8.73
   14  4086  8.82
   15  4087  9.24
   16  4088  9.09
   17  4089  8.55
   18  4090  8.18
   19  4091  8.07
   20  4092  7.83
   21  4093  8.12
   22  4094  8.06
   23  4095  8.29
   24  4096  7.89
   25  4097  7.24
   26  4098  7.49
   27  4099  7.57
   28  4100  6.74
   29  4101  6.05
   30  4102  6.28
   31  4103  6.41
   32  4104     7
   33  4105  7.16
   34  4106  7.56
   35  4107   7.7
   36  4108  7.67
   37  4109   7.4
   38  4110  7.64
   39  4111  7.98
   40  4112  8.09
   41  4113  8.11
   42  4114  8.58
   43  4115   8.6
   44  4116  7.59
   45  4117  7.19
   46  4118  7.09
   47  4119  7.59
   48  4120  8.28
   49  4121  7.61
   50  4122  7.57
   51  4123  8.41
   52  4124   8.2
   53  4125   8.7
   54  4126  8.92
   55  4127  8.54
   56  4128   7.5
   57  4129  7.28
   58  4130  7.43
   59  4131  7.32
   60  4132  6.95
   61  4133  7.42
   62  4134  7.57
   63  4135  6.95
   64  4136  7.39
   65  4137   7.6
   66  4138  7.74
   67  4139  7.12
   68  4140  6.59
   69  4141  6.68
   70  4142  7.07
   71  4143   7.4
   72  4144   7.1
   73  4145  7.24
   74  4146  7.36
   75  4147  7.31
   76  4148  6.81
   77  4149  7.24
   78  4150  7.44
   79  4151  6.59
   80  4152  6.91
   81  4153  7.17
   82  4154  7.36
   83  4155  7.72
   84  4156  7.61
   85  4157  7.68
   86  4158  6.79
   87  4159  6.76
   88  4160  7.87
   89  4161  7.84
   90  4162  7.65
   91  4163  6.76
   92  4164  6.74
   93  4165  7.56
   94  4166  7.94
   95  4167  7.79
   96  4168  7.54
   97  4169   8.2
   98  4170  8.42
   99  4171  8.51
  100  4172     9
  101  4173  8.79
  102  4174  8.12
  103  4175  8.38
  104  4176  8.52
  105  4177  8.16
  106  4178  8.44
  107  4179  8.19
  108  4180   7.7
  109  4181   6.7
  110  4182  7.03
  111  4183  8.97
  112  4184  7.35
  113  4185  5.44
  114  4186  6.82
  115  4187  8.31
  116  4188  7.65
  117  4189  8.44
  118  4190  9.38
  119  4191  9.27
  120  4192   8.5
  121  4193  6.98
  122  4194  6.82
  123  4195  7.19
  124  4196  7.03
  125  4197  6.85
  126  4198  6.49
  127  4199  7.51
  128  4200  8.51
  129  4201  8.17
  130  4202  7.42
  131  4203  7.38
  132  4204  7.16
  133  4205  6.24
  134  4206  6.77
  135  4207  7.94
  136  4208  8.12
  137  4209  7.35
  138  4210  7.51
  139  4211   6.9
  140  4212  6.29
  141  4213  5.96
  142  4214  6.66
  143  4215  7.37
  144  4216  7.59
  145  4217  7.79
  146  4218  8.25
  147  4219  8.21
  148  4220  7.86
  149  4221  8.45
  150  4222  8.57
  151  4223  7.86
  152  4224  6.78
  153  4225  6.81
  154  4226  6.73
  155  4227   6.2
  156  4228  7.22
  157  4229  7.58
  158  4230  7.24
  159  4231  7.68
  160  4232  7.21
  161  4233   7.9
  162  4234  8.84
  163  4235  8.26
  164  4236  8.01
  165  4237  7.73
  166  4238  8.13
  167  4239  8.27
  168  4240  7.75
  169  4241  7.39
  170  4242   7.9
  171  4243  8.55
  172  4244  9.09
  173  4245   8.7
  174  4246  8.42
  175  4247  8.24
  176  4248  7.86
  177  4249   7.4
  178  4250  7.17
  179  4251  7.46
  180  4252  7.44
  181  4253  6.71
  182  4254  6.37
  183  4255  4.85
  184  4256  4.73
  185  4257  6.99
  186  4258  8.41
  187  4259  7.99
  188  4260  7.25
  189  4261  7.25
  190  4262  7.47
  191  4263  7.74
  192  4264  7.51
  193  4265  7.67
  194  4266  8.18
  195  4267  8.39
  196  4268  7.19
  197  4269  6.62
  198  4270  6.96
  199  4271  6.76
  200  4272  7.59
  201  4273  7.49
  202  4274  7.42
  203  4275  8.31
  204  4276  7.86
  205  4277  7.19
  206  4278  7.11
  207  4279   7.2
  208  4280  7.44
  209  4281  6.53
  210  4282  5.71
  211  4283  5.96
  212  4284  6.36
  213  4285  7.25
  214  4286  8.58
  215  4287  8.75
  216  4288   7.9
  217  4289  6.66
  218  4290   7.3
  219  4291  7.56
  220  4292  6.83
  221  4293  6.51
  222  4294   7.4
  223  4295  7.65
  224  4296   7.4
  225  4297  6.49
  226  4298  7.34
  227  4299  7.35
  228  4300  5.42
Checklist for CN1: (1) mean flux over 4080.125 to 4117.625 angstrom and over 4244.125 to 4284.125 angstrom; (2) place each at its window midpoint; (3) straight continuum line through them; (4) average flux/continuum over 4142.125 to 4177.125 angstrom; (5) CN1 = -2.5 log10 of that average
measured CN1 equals 0.00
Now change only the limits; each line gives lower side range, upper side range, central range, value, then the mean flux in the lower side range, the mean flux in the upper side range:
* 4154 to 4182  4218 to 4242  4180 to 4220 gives 0.043 mag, 7.81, 7.7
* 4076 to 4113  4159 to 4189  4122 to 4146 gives 0.034 mag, 7.73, 7.8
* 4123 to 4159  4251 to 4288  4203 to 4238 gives -0.025 mag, 7.4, 7.21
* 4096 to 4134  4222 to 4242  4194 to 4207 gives 0.052 mag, 7.59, 7.59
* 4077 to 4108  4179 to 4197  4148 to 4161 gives 0.058 mag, 7.75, 7.62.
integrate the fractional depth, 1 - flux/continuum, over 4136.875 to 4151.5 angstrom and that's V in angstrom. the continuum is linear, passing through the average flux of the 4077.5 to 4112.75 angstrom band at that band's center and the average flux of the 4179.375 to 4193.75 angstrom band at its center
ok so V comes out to 1.2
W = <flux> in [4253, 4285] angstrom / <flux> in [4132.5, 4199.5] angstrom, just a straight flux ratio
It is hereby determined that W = 0.94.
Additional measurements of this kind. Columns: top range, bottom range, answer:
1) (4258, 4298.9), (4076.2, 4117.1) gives 0.94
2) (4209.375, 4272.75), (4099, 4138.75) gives 0.99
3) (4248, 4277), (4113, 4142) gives 0.95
